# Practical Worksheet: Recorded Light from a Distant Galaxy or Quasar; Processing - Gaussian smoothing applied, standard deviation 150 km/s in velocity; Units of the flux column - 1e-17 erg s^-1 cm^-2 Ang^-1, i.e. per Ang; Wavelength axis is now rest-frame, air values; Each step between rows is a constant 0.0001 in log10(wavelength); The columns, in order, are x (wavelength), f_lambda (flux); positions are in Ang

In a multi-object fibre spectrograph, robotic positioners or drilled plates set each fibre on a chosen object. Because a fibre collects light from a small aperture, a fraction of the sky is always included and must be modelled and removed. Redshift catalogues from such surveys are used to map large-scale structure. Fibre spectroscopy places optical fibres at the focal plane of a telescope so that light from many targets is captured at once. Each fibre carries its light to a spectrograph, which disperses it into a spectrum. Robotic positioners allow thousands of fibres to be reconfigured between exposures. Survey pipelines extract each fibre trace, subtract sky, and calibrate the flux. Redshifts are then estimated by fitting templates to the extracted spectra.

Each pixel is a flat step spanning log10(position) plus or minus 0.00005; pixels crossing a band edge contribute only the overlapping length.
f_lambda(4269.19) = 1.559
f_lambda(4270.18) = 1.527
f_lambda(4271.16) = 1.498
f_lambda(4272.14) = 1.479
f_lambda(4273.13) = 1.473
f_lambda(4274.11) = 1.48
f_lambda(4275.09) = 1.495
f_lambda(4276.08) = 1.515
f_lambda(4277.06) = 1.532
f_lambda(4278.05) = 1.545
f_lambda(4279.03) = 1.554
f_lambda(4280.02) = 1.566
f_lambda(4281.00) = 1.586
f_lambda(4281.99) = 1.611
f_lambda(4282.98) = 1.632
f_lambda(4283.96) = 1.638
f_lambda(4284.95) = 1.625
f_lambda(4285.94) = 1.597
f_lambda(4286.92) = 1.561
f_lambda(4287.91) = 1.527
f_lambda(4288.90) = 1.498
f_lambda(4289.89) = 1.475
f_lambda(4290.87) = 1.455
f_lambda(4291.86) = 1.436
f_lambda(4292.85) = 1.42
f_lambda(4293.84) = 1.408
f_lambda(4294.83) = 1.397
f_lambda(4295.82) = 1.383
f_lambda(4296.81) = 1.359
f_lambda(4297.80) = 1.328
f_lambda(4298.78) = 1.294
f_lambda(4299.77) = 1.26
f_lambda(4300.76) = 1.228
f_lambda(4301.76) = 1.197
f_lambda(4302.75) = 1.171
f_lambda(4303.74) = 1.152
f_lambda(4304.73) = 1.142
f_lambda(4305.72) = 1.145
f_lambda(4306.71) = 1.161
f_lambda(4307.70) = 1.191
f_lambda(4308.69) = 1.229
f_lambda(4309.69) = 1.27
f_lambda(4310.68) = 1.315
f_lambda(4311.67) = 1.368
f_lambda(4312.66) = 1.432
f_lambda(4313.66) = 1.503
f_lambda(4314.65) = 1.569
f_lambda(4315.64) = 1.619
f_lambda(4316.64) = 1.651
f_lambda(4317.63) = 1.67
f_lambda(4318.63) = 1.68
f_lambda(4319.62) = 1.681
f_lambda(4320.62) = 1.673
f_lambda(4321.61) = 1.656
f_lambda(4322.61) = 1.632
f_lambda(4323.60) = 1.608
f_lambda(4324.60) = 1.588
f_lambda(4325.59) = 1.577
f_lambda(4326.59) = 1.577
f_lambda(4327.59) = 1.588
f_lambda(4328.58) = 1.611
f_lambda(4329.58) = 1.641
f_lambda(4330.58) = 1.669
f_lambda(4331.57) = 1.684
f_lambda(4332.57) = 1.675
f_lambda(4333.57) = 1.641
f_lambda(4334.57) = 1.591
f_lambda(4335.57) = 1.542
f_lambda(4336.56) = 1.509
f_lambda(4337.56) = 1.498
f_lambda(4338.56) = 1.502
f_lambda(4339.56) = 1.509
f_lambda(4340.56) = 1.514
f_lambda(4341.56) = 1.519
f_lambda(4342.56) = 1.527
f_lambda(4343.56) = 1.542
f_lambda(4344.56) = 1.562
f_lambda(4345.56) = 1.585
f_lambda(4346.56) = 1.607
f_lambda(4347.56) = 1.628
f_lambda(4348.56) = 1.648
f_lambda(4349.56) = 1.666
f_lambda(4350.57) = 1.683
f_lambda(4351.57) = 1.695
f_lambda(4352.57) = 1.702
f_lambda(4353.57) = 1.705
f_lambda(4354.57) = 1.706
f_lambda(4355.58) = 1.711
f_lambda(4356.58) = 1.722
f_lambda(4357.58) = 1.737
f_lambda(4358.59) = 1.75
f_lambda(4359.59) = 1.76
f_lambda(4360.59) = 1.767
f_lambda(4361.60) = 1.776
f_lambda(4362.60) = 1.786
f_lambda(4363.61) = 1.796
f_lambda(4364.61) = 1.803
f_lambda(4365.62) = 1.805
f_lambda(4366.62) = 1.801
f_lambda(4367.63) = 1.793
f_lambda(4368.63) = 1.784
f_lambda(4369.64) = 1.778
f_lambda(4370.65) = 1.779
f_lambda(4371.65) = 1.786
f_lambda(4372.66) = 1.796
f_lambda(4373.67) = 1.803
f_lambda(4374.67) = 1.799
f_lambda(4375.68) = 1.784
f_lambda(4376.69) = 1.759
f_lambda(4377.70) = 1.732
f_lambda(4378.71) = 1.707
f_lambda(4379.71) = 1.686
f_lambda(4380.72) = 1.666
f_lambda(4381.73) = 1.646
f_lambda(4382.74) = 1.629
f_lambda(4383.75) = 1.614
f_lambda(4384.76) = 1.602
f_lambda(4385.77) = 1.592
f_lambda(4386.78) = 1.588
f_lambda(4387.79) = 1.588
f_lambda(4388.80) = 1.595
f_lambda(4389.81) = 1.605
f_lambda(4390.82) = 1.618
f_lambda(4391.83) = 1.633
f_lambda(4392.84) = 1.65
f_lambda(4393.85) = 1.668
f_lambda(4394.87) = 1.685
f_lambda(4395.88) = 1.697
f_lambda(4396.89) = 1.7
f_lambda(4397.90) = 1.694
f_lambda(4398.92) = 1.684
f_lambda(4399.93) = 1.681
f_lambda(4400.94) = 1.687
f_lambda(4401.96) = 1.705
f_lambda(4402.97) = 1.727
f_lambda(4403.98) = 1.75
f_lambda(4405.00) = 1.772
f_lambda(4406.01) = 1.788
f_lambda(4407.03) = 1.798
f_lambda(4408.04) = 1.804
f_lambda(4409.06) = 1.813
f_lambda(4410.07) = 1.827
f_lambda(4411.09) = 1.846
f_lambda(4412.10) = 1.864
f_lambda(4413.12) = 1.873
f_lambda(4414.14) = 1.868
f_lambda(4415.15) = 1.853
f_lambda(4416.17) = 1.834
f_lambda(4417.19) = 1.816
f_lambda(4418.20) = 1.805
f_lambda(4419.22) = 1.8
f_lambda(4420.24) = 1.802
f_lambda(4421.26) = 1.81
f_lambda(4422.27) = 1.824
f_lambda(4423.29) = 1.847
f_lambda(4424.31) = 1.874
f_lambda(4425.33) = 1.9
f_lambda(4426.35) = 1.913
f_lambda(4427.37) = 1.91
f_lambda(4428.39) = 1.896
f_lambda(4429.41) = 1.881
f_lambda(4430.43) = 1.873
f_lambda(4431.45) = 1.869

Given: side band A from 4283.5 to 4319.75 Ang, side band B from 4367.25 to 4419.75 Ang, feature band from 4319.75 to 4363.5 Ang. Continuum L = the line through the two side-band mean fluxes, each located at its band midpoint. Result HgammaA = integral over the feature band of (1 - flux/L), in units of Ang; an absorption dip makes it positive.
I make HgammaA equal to -2.5 Ang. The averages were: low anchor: 1.4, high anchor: 1.73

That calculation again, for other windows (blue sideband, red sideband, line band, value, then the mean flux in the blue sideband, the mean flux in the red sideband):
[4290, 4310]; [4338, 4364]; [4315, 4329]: -1.8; 1.29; 1.66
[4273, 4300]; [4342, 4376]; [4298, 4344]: 3.6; 1.49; 1.72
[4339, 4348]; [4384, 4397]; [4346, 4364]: -1.6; 1.55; 1.63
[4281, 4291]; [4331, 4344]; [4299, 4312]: 2.9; 1.57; 1.56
